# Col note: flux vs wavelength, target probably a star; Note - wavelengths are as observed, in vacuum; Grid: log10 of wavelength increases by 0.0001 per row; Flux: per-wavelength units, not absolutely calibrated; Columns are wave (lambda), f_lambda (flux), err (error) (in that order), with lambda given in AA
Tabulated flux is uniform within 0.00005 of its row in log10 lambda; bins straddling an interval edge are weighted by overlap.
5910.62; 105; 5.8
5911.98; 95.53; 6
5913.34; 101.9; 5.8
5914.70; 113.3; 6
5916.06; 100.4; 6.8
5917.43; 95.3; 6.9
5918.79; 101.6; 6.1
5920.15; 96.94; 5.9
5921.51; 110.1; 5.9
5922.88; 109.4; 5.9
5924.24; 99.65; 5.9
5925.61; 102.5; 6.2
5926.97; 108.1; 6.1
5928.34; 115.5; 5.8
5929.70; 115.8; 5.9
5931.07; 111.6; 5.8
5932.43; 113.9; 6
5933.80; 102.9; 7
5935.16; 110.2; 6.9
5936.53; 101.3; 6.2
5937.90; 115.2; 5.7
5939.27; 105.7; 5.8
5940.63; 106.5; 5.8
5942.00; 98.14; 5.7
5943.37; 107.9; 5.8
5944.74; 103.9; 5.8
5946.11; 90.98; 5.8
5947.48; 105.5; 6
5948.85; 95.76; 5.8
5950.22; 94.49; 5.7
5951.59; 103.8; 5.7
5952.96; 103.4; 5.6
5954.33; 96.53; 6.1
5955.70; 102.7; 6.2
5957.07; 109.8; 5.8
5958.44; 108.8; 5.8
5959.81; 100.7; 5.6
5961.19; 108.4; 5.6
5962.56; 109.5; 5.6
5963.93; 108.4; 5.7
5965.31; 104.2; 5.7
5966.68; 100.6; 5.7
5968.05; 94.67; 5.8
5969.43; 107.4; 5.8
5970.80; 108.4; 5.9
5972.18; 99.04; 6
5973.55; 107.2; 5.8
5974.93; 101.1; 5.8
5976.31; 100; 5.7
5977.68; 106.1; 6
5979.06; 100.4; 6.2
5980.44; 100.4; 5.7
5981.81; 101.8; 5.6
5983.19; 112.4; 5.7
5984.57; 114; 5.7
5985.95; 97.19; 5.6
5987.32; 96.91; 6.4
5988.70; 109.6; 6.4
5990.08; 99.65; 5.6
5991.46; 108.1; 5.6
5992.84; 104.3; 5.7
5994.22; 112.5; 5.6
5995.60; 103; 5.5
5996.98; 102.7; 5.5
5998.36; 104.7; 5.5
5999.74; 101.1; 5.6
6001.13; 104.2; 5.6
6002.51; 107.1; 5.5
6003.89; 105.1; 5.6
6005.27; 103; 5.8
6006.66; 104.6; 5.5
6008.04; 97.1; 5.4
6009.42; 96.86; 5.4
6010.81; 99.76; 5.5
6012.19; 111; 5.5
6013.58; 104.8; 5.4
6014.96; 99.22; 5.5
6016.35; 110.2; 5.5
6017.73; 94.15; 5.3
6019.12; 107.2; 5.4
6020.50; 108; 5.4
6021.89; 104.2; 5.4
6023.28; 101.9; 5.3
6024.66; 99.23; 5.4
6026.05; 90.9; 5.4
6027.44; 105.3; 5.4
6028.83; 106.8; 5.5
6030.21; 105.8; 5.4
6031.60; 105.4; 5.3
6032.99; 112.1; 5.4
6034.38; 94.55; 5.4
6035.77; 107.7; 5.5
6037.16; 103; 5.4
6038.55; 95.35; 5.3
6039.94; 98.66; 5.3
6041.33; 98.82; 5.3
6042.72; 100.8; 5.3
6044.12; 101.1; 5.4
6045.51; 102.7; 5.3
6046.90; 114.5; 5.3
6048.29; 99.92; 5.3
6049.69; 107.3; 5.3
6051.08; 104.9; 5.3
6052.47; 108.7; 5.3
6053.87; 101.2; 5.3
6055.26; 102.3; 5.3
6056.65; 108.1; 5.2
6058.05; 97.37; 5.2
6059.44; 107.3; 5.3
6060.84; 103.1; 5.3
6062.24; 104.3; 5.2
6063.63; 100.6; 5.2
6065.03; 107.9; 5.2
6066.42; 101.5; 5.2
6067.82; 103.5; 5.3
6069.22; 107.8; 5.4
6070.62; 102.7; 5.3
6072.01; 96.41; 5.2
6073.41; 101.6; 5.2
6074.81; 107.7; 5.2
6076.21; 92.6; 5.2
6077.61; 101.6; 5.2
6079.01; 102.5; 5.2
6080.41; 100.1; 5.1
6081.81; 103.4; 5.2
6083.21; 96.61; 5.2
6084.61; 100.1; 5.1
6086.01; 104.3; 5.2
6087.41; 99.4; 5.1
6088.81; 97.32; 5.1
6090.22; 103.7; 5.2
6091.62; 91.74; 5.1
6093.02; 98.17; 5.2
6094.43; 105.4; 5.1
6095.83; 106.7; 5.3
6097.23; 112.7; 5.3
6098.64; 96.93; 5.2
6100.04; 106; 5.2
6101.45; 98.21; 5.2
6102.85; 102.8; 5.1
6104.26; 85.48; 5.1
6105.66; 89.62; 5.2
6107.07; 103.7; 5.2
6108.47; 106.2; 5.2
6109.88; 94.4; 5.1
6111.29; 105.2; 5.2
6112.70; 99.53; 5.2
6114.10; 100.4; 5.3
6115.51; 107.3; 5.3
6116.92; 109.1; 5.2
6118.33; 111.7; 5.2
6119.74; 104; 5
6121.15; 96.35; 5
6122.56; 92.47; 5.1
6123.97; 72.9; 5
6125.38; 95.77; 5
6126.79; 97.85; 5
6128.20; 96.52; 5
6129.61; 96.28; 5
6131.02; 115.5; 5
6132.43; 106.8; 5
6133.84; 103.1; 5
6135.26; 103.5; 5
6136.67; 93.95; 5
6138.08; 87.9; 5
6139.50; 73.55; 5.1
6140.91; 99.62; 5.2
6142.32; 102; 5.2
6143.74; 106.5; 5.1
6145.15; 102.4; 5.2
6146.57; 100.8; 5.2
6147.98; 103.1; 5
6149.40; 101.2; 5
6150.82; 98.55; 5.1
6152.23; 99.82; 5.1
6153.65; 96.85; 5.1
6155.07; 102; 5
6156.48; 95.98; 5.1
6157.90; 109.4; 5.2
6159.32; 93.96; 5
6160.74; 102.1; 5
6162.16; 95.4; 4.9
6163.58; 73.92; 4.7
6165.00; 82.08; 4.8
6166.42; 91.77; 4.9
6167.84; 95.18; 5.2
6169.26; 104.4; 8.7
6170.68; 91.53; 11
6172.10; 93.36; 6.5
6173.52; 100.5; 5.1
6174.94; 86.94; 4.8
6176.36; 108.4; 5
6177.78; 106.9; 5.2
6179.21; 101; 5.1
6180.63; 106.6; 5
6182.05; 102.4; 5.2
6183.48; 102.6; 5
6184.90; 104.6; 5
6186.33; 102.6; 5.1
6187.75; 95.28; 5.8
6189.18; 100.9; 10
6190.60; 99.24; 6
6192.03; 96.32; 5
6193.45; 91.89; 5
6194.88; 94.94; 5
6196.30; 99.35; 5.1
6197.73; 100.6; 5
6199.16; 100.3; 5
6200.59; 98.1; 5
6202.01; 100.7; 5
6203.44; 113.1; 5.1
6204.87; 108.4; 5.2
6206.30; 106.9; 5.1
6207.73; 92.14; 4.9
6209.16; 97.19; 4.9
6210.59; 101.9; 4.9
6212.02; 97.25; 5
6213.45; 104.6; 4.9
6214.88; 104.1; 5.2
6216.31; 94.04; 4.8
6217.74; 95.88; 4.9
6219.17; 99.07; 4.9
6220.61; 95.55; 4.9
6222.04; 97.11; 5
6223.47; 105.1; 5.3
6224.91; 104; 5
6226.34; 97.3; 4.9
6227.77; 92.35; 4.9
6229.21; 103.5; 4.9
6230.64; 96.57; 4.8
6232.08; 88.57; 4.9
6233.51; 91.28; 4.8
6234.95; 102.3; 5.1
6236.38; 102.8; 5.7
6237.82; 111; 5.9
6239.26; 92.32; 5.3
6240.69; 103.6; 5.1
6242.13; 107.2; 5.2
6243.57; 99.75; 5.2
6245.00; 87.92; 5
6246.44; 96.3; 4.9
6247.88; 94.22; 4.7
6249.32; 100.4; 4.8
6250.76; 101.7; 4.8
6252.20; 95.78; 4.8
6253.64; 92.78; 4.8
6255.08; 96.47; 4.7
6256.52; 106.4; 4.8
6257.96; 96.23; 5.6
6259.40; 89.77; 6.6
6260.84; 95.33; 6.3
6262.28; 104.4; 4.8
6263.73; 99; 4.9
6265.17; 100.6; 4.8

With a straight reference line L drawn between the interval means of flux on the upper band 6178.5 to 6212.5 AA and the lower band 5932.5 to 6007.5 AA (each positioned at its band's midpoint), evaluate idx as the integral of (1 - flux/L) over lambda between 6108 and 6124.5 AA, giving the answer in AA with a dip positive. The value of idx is 0.3 AA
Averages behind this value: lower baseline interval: 104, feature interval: 100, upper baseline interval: 101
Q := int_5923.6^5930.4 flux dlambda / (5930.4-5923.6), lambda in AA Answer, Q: 108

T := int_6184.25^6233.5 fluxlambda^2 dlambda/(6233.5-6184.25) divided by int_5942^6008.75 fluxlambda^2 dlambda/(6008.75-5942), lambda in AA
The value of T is 1.0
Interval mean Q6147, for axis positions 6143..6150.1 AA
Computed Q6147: 103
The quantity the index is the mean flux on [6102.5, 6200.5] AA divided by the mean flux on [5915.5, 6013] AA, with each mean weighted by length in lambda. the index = 0.9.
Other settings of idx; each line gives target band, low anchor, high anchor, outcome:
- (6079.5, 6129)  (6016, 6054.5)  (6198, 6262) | 0.9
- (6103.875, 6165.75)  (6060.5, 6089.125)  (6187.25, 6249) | 1.5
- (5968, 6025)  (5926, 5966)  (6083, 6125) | 0.0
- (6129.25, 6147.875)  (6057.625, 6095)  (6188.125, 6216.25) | 0.2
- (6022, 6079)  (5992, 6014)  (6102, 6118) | -0.2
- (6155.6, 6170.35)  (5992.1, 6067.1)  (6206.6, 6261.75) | 0.8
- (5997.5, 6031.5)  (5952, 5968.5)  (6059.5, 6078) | 0.1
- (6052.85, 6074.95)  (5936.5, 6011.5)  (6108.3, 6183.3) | -0.5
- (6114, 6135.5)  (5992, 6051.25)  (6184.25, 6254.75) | 0.1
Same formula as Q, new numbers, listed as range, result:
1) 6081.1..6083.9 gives 100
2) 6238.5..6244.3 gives 101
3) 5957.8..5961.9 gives 106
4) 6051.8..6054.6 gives 105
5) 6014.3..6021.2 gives 104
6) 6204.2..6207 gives 108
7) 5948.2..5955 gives 98.8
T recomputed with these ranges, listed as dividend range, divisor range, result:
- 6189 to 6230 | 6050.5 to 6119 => 1.02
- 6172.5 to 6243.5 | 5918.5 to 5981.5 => 1.04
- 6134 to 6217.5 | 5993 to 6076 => 1.00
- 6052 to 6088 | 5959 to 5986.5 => 1.02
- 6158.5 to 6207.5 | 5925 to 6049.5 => 1.01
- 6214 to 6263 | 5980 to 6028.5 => 1.03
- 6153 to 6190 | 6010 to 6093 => 0.99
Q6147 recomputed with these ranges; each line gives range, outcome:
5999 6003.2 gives 104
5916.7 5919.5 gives 98.4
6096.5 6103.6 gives 103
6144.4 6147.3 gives 102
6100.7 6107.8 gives 96.1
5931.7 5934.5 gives 109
